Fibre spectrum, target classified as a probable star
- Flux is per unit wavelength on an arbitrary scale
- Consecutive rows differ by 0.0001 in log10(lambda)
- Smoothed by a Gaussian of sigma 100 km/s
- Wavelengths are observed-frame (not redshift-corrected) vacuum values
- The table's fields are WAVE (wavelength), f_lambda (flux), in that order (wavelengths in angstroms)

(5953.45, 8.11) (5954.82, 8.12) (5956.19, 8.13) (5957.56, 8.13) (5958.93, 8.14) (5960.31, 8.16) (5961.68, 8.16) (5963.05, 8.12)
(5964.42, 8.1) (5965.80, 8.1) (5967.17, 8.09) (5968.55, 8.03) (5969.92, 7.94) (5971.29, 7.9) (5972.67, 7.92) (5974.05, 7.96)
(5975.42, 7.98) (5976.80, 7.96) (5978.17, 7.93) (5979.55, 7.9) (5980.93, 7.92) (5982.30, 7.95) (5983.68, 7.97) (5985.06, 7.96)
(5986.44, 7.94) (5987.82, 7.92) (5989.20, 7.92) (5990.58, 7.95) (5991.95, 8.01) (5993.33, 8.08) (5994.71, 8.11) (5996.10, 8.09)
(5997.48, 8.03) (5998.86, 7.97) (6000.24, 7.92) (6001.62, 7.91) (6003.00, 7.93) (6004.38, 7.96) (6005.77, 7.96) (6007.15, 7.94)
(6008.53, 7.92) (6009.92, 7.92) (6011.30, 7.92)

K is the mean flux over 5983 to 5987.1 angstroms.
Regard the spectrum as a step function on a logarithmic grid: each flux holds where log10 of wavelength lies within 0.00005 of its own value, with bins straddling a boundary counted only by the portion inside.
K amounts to 7.95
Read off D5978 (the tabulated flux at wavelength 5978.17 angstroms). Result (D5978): 7.93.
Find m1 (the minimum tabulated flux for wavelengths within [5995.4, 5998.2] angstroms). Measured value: 8.03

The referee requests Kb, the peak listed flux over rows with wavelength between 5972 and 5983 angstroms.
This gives 7.98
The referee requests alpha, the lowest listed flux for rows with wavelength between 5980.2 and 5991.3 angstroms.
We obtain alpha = 7.92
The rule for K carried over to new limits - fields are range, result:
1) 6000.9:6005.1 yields 7.93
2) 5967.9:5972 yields 7.96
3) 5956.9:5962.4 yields 8.15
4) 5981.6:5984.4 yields 7.97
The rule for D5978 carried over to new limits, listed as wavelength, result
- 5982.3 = 7.95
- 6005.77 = 7.96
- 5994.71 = 8.11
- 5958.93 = 8.14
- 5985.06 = 7.96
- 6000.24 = 7.92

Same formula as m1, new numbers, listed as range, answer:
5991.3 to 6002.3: 7.91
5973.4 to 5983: 7.9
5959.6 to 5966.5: 8.1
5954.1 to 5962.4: 8.12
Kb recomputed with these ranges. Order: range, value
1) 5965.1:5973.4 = 8.1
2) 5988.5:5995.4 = 8.11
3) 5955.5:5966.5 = 8.16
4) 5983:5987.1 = 7.97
